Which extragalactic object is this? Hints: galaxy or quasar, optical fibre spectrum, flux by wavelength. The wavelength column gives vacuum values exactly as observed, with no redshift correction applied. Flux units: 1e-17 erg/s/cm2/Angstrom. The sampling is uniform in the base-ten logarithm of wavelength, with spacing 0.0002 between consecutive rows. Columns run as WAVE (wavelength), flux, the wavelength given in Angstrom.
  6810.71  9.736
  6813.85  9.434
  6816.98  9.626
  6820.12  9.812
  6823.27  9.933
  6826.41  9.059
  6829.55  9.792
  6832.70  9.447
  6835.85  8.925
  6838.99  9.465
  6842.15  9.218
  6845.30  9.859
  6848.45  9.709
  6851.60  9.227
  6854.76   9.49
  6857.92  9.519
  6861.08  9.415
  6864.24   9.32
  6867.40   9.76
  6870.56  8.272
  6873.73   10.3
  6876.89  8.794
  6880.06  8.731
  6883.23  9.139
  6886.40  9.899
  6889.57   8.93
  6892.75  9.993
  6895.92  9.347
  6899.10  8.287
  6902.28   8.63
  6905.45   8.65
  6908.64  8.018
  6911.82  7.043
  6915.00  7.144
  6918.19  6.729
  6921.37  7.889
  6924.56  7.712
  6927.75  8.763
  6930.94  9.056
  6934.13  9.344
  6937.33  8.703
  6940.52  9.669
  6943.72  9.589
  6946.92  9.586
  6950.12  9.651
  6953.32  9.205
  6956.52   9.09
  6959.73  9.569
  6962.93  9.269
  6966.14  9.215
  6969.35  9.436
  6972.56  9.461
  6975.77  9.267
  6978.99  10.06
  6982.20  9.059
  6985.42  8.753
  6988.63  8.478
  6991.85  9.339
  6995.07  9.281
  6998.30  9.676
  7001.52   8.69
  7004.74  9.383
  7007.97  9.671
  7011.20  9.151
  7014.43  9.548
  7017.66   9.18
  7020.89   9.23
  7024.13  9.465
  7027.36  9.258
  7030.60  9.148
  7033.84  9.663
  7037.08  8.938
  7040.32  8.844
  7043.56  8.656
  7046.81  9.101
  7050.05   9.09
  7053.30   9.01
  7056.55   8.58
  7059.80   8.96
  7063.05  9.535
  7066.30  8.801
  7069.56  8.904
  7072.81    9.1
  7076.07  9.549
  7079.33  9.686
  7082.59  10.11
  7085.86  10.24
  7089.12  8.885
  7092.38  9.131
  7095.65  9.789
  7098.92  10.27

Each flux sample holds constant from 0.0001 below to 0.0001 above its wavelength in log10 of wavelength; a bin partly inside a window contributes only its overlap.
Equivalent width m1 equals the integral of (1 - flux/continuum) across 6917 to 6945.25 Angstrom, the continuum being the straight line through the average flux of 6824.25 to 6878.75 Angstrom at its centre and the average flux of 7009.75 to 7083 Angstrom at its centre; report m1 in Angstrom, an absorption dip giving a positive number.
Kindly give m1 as 2.0 Angstrom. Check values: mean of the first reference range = 9.39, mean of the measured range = 8.63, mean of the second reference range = 9.18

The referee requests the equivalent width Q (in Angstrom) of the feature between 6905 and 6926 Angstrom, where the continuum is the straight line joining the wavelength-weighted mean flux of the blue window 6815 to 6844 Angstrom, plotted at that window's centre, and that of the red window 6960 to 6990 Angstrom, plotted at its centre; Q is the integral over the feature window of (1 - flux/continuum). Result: 4.0 Angstrom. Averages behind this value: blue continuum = 9.48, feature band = 7.54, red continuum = 9.24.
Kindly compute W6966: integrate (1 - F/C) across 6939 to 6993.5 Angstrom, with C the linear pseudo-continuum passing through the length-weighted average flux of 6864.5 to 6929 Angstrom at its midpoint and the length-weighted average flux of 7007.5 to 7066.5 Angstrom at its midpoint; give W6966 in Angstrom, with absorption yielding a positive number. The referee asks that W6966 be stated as -2.8 Angstrom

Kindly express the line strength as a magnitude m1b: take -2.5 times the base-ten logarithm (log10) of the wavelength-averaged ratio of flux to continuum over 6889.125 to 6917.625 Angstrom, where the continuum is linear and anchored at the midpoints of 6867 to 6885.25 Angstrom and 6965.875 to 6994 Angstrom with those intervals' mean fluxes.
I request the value 0.10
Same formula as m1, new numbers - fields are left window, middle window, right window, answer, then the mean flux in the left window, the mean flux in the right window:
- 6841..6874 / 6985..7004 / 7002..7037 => 0.6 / 9.43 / 9.33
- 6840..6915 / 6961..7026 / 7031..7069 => -1.8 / 9.07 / 9.02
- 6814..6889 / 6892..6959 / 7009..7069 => 4.5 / 9.42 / 9.12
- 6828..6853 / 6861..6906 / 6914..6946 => -0.8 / 9.46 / 8.51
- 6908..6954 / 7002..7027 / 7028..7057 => -1.2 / 8.54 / 9.03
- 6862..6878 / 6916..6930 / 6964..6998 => 2.2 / 9.31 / 9.25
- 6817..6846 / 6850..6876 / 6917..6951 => -0.3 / 9.49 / 8.8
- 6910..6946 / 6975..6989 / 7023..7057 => -0.8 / 8.35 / 9.08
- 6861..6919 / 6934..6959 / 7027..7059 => -1.4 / 8.77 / 9.02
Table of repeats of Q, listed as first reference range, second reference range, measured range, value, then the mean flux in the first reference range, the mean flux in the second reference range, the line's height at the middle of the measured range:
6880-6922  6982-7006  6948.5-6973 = -1.38 Angstrom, 8.46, 9.08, 8.86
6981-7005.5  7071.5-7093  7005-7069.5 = 1.11 Angstrom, 9.07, 9.55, 9.31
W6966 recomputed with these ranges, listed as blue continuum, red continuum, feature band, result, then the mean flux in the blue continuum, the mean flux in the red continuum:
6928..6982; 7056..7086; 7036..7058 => 1.1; 9.36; 9.33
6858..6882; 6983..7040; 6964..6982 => -0.4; 9.24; 9.22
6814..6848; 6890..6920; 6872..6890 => -1.4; 9.52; 8.23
